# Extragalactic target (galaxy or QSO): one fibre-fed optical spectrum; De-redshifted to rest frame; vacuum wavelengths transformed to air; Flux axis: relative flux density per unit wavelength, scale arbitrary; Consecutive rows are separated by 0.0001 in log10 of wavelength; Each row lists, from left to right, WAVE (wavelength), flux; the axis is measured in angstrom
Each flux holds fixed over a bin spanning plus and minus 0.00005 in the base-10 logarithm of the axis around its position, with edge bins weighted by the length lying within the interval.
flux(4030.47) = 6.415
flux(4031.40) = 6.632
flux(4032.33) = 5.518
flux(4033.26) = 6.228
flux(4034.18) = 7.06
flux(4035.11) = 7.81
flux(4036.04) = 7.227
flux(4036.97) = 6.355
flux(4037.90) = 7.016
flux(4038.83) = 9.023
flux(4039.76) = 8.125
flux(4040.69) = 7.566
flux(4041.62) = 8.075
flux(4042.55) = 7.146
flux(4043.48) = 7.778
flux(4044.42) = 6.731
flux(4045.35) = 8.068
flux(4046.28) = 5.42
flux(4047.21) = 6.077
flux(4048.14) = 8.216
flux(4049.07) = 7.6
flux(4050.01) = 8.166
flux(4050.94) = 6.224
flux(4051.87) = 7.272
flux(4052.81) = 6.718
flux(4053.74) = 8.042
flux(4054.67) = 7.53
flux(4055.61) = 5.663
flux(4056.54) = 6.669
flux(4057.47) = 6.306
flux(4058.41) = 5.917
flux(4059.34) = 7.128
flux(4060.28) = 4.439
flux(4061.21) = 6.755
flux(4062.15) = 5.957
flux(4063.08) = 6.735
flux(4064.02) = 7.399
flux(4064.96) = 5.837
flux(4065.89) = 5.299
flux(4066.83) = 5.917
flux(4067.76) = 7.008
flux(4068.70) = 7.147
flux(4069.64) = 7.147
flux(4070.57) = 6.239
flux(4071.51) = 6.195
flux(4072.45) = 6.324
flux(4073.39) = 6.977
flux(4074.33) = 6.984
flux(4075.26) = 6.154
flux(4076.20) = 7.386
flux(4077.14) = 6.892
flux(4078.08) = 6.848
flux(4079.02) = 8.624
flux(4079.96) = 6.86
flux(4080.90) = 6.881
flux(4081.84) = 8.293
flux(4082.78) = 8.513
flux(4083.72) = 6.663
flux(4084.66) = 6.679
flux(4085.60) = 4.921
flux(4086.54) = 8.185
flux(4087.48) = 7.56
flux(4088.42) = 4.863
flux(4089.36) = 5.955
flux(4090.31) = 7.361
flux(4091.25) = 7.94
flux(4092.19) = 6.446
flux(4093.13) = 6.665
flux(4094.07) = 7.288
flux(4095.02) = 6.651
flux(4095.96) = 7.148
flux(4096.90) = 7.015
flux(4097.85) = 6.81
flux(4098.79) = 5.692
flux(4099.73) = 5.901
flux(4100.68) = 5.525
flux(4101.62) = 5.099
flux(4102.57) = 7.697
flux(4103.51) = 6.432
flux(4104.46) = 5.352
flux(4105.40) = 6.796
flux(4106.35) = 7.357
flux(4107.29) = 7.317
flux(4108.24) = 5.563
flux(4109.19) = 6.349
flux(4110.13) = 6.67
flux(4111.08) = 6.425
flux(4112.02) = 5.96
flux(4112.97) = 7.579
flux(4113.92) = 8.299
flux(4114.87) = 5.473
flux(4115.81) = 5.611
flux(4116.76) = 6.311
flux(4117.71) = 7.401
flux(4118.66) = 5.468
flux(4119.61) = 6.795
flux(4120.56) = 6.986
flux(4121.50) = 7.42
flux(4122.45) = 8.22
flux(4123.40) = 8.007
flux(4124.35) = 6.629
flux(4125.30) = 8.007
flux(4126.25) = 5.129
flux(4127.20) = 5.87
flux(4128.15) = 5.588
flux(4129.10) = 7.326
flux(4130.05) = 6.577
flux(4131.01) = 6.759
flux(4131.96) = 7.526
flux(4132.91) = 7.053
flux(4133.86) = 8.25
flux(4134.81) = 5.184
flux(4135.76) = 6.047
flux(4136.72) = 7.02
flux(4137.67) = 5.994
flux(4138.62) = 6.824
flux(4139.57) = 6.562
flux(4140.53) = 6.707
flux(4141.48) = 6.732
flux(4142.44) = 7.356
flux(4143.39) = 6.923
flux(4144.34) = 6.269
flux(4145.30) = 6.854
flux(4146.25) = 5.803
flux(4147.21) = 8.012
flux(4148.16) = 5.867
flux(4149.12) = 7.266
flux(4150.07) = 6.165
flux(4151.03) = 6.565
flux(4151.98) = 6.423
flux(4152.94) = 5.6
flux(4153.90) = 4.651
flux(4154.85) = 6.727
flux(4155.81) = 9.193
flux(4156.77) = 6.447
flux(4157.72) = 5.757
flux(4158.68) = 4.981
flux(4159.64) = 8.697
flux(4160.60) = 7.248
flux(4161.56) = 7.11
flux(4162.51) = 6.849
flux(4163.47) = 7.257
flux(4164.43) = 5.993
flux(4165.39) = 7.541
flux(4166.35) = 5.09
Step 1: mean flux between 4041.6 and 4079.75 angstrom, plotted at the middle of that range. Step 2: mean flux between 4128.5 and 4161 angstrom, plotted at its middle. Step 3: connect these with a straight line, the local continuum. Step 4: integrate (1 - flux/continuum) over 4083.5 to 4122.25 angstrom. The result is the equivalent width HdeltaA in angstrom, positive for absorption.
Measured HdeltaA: 0.8 angstrom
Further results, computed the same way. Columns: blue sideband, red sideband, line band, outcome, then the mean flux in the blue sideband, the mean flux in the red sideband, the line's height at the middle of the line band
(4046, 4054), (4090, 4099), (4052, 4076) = 1.8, 7.1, 6.93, 7.04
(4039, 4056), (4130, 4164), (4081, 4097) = 0.2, 7.28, 6.7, 7.04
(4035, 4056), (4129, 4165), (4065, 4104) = 1.9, 7.29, 6.69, 7.06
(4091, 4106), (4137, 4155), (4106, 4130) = -0.7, 6.51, 6.49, 6.51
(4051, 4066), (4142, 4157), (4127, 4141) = 0.0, 6.5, 6.63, 6.61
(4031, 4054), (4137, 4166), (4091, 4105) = 0.9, 7.2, 6.68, 6.93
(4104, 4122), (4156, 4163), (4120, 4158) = 0.1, 6.59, 6.83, 6.73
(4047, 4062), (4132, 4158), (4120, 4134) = -0.7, 6.79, 6.63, 6.66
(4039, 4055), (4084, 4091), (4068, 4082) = -0.3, 7.37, 6.55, 6.8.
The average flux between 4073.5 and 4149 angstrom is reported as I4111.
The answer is 6.74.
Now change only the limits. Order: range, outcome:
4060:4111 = 6.65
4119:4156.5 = 6.73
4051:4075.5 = 6.53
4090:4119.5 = 6.57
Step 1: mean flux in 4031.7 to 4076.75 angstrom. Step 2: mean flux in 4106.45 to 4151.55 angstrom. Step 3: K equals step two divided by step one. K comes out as 0.98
